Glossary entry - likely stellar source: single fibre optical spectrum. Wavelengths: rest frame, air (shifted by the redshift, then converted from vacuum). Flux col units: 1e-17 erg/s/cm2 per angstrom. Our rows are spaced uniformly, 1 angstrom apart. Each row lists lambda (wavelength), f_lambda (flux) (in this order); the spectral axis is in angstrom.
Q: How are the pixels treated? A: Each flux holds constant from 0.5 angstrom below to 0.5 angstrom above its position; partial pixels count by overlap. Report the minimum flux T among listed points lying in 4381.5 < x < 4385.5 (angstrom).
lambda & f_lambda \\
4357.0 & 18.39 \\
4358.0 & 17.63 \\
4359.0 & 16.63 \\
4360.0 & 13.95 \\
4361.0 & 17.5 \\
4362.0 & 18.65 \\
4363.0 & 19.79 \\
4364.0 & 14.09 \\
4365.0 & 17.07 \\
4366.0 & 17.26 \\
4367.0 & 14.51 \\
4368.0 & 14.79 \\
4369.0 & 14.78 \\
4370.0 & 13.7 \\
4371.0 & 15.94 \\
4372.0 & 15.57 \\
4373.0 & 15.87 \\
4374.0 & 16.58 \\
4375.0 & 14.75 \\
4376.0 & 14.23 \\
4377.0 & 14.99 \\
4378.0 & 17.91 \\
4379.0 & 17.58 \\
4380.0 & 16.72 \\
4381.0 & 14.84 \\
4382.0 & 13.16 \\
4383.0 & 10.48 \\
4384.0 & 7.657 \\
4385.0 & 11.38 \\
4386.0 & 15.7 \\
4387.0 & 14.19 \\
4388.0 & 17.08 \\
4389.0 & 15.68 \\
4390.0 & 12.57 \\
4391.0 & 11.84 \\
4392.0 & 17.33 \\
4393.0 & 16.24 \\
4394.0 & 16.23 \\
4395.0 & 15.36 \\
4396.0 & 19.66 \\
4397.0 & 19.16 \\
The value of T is 7.657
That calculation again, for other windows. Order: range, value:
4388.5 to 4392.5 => 11.84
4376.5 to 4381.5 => 14.84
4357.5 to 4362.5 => 13.95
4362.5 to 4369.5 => 14.09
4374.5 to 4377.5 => 14.23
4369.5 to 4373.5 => 13.7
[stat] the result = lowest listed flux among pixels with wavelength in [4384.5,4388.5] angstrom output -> 11.38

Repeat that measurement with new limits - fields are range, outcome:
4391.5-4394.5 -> 16.23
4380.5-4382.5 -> 13.16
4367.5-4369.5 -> 14.78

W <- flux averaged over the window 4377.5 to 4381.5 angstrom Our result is 16.8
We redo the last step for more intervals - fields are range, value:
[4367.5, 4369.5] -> 14.8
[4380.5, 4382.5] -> 14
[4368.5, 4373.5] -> 15.2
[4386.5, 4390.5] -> 14.9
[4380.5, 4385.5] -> 11.5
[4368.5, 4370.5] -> 14.2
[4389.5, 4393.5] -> 14.5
